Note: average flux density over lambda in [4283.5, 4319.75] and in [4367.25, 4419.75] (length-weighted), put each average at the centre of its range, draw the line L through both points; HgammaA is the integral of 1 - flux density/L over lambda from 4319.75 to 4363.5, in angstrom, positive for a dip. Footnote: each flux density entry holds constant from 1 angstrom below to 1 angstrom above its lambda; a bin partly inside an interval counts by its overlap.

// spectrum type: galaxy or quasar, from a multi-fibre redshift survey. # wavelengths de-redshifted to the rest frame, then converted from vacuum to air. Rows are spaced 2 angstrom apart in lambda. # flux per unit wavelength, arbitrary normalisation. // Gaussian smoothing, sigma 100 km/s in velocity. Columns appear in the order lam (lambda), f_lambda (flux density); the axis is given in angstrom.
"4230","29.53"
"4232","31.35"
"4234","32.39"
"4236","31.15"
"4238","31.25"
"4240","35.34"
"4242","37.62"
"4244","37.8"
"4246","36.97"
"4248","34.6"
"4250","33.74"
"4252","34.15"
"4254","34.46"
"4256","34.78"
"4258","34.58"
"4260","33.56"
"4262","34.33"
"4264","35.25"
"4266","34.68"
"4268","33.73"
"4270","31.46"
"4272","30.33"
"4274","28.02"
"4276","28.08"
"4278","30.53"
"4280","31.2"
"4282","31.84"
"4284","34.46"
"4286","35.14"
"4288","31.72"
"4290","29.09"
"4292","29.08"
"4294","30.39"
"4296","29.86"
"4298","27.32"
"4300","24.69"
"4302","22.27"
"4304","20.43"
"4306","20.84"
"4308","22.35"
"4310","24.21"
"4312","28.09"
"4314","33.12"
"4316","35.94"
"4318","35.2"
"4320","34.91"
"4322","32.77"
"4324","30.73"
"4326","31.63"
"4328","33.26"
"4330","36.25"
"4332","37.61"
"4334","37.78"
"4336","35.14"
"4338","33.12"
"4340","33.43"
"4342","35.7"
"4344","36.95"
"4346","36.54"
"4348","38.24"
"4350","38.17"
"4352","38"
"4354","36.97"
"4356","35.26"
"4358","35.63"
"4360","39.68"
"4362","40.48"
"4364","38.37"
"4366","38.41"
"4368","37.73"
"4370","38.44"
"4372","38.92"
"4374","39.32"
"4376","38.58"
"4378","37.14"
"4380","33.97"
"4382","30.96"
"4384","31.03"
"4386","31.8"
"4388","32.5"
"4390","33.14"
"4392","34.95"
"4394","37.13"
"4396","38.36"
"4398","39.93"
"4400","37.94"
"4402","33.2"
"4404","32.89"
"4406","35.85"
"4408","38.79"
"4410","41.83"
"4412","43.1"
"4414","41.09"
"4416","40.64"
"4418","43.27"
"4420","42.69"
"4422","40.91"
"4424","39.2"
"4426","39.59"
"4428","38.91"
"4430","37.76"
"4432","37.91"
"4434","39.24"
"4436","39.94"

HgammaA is -4.8 angstrom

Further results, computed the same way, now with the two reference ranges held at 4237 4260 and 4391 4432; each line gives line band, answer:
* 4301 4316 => 4.6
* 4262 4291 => 3.0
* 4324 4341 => 1.1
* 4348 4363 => -0.1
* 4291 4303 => 2.9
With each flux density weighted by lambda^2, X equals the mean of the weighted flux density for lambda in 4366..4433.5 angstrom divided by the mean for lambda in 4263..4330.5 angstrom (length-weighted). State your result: 1.3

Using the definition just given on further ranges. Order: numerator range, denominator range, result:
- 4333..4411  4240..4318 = 1.22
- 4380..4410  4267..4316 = 1.28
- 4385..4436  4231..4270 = 1.20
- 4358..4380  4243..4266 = 1.16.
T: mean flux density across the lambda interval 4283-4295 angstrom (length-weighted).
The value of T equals 31.6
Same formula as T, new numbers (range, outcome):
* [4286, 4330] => 29.3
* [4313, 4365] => 35.8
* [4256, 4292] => 32.2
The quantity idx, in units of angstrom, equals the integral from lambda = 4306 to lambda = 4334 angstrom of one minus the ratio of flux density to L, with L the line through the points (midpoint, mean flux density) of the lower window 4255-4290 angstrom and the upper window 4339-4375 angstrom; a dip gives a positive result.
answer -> 2.83 angstrom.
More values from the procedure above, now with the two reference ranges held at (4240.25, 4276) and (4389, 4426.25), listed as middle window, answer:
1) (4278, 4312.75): 7.1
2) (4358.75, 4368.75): -0.4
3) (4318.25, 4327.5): 0.8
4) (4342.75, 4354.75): -0.2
